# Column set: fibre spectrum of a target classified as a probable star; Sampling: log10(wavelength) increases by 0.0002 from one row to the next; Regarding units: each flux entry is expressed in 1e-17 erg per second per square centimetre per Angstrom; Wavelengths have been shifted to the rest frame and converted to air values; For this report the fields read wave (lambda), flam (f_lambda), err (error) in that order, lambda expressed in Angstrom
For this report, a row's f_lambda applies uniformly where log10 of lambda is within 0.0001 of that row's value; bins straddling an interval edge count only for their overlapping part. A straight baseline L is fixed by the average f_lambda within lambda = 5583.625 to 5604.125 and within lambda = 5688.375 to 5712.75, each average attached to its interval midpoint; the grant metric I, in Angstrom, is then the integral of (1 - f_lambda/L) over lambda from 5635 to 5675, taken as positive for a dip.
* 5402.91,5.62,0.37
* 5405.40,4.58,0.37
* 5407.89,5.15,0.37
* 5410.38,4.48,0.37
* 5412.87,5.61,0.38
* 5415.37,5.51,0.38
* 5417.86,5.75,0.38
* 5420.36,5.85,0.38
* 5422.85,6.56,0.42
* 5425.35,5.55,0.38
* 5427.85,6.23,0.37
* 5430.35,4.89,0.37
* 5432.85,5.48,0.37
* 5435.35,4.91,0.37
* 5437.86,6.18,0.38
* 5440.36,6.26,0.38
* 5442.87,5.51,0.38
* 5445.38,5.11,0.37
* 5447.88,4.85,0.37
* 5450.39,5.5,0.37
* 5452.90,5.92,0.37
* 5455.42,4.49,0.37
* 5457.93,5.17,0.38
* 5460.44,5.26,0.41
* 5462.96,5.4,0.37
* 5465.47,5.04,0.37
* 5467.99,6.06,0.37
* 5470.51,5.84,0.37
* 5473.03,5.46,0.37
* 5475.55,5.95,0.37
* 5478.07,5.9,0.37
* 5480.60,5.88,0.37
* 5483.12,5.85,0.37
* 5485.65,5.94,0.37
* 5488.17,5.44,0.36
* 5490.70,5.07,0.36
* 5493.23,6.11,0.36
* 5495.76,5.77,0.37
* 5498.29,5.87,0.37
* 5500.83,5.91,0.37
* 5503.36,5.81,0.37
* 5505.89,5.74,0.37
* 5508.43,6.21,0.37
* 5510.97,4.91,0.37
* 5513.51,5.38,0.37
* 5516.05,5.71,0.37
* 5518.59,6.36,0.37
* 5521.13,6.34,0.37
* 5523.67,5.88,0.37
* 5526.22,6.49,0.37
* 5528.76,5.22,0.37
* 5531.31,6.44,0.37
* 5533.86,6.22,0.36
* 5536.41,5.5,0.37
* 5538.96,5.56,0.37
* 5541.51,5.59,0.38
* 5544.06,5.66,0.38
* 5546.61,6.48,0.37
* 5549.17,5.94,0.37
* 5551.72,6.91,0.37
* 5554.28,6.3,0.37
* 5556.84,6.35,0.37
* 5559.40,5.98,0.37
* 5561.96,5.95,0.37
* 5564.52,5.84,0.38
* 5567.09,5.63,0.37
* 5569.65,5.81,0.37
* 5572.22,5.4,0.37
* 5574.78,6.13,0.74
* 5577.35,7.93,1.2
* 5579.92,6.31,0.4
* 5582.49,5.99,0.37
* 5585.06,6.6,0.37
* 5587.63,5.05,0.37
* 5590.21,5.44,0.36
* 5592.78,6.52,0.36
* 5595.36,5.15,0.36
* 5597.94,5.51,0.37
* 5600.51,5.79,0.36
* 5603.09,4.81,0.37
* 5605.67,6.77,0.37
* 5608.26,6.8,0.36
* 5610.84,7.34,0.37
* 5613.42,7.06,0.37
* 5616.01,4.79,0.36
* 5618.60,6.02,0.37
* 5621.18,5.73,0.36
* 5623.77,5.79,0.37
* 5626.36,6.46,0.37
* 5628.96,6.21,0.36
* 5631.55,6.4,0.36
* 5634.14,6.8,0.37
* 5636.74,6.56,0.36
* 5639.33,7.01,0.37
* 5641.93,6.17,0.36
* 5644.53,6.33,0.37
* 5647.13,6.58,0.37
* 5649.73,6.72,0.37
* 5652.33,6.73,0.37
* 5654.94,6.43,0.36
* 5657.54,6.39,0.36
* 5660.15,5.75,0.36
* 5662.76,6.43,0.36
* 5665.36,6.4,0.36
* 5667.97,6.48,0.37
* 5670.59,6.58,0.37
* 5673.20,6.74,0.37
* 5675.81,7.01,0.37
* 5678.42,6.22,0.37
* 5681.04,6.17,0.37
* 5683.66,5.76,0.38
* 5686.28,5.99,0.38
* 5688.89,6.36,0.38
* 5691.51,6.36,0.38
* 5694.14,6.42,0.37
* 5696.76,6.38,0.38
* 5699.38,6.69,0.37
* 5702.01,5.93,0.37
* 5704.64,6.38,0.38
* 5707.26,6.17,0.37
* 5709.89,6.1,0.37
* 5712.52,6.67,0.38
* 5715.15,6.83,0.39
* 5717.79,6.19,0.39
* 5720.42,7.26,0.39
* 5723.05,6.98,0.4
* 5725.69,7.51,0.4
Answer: -3.1 Angstrom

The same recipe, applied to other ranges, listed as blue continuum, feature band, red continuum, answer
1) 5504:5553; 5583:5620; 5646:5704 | 1.1 Angstrom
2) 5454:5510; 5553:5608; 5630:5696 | 0.8 Angstrom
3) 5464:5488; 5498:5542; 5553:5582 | 0.7 Angstrom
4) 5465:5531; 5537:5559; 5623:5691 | -0.3 Angstrom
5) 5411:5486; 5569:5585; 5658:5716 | -0.8 Angstrom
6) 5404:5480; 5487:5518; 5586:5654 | 0.2 Angstrom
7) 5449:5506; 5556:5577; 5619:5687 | 0.1 Angstrom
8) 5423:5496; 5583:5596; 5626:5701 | 0.7 Angstrom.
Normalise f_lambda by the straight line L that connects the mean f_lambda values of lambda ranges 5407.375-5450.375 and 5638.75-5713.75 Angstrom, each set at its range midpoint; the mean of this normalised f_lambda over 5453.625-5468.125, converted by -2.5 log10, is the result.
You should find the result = 0.09 mag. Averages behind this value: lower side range 5.53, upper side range 6.38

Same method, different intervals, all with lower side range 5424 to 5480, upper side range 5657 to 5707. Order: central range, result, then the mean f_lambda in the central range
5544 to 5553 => -0.09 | 6.33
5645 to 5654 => -0.07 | 6.63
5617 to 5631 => 0.02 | 6.03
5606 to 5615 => -0.15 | 6.96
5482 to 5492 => 0.01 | 5.57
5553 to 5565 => -0.04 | 6.1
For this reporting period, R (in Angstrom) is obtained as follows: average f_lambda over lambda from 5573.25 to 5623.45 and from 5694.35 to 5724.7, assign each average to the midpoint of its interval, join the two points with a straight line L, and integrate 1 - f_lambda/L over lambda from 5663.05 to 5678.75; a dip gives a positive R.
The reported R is -0.5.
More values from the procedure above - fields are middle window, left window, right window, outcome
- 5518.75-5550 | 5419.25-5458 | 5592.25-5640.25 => -0.4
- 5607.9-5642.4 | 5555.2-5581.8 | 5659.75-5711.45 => -0.7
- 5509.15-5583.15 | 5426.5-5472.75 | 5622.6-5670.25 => -1.0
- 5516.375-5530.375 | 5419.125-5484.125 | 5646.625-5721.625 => -0.5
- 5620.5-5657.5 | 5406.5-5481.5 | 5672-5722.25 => -1.4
